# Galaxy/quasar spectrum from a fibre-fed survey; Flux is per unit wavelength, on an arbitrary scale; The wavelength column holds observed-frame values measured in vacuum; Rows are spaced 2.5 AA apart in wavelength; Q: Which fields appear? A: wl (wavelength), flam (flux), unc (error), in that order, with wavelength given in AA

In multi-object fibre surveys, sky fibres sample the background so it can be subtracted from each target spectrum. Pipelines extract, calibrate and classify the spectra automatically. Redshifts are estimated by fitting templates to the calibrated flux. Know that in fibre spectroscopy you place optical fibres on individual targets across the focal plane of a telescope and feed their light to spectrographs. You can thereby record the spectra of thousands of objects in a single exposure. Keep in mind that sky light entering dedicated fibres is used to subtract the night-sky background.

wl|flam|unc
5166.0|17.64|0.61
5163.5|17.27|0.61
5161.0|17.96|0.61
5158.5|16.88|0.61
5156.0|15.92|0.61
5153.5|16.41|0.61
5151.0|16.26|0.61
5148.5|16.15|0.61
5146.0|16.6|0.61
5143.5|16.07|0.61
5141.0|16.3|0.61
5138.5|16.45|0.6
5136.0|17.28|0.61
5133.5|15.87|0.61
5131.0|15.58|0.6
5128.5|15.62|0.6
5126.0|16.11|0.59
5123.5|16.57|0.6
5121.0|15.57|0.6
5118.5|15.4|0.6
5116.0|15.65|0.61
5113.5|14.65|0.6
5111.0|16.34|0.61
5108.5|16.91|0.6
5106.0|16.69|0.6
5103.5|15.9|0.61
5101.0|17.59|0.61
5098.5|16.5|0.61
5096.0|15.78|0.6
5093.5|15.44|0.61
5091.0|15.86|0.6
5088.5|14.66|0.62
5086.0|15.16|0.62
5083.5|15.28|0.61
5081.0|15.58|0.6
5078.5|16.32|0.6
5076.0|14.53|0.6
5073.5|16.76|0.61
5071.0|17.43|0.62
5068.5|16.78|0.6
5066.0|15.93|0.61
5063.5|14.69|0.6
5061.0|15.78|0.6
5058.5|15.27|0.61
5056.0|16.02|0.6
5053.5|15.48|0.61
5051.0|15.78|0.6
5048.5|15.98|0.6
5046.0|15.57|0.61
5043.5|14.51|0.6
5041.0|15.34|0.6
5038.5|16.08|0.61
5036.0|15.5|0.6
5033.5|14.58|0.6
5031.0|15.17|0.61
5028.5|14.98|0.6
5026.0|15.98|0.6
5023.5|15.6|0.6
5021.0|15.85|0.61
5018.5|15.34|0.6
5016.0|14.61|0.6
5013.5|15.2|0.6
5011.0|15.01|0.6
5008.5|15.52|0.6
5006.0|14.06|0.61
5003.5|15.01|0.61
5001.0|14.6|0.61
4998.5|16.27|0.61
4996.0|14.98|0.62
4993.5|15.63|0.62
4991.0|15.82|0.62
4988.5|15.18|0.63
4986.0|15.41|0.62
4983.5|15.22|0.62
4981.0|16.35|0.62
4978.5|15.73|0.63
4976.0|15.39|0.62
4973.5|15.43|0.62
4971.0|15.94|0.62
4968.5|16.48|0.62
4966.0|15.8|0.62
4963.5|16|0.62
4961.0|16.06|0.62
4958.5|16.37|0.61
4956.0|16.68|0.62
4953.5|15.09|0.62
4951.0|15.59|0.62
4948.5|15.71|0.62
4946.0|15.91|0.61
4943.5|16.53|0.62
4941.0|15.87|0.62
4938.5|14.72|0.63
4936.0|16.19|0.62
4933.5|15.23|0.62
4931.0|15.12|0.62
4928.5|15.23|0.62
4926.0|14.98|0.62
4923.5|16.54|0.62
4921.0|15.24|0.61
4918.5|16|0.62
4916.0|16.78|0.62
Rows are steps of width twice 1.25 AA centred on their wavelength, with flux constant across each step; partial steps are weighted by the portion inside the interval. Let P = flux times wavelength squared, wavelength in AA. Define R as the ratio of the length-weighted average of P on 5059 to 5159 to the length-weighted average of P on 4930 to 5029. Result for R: 1.08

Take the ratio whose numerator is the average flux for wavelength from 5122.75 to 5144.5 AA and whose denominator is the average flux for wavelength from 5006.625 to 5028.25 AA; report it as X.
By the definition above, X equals 1.1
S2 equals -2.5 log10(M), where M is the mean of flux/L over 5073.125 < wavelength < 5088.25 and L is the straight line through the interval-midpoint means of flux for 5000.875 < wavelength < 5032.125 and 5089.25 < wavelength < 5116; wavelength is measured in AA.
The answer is 0.03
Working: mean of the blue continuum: 15.2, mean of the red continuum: 16.1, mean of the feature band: 15.5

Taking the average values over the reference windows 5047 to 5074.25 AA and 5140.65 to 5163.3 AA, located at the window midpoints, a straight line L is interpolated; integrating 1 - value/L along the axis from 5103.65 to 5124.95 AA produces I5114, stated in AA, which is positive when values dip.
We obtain 0.44 AA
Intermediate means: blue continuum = 16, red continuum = 16.5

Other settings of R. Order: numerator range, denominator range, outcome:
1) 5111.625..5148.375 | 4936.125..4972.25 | 1.08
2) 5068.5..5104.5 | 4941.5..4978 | 1.05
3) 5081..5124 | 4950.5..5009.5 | 1.07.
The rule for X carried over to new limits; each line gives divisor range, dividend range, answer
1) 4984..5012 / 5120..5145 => 1.06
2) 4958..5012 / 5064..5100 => 1.02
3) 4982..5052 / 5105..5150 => 1.05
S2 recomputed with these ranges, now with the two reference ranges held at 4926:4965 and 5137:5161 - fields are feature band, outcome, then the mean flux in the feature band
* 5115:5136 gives 0.031 mag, 15.9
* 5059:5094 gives 0.031 mag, 15.7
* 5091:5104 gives 0.002 mag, 16.2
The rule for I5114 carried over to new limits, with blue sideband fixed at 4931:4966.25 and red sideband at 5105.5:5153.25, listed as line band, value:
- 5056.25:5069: 0.3 AA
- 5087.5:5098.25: 0.3 AA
